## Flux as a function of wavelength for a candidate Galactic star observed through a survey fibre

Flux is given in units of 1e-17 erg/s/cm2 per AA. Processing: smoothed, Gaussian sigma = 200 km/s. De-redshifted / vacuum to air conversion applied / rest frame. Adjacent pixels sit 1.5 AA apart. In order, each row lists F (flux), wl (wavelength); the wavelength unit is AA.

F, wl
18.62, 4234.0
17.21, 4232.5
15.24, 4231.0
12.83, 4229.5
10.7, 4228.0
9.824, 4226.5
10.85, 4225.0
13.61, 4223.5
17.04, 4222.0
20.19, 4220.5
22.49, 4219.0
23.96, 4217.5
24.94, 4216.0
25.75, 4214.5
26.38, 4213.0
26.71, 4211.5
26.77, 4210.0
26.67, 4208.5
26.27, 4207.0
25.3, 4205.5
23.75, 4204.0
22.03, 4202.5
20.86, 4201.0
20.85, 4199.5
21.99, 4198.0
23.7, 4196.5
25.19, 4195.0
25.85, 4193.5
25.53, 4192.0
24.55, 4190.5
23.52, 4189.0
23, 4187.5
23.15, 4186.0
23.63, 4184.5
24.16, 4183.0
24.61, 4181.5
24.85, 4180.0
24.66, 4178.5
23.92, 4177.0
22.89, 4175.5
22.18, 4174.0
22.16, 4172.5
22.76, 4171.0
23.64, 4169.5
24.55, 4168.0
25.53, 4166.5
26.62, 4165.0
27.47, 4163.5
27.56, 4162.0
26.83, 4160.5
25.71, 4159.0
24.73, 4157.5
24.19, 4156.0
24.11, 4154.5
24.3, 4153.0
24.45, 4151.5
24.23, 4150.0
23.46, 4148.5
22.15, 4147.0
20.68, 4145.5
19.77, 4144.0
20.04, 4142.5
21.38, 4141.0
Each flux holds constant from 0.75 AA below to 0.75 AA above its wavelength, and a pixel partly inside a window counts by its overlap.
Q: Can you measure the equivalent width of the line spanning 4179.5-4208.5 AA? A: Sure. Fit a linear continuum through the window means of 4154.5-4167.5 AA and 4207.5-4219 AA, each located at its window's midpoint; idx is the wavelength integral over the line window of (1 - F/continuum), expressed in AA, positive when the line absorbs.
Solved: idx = 2.11 AA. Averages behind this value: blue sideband 25.9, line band 23.9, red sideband 25.7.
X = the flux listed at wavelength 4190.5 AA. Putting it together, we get 24.55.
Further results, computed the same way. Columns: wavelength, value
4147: 22.15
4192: 25.53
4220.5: 20.19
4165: 26.62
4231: 15.24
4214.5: 25.75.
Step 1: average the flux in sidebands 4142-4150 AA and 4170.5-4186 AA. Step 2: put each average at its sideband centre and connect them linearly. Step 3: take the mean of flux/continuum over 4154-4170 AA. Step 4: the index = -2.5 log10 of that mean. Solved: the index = -0.14 mag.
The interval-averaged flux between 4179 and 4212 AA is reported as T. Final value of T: 24.2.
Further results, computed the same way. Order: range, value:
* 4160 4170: 26.1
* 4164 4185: 24.1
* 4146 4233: 22.8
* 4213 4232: 17.6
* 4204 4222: 24.7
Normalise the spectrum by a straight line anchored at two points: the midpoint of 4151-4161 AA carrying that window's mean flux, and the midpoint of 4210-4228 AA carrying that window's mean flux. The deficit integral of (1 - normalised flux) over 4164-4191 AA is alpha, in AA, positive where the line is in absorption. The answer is -0.8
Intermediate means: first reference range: 24.9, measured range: 23.9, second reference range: 20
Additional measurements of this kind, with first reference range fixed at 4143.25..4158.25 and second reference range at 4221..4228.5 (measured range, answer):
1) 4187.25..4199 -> -4.75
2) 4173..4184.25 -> -2.70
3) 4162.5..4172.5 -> -1.96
